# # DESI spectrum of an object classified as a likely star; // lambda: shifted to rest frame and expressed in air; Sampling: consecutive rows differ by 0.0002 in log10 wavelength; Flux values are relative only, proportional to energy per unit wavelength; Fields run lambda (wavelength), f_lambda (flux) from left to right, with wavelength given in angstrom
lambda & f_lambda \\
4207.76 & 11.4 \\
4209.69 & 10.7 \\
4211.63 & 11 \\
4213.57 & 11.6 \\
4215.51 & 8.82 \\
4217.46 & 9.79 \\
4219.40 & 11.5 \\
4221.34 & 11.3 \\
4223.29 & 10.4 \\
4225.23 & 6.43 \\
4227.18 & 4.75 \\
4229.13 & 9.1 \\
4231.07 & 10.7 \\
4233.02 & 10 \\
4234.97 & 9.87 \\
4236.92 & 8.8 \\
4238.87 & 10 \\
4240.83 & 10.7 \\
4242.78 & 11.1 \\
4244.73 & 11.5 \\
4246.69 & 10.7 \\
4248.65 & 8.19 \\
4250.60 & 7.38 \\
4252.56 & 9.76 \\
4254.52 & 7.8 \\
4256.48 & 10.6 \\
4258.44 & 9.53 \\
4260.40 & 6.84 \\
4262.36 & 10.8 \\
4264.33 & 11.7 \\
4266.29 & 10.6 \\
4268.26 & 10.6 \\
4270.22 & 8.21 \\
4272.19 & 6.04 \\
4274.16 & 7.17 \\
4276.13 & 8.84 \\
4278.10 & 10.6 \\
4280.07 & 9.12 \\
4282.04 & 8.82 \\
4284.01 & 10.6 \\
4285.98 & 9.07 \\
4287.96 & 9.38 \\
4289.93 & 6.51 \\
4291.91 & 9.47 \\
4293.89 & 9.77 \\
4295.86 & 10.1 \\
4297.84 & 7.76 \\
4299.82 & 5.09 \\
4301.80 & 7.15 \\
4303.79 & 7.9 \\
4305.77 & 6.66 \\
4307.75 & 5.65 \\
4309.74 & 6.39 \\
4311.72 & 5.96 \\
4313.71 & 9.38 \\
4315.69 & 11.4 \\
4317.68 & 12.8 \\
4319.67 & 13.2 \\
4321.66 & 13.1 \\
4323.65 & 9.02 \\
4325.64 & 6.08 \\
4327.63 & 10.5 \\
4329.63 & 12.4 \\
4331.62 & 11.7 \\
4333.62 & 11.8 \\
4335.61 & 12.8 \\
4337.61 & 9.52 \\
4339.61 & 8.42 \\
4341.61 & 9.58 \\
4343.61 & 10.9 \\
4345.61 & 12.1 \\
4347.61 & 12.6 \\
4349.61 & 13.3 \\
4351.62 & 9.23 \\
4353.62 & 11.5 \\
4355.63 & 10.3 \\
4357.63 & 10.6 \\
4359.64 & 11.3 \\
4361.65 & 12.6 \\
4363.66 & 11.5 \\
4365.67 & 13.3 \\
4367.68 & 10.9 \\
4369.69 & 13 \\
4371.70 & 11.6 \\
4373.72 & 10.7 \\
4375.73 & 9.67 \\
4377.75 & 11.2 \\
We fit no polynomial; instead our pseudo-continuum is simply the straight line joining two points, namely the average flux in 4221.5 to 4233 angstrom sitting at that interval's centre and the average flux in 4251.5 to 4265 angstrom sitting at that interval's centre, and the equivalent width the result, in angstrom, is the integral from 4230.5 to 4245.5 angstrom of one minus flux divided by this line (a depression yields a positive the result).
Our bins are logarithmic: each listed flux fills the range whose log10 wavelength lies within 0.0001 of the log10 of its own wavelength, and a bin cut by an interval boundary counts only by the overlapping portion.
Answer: -2.30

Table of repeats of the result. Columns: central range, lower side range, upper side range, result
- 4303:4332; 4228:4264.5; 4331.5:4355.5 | 3.4 angstrom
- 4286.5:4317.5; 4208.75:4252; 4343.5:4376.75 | 7.7 angstrom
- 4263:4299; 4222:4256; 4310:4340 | 2.7 angstrom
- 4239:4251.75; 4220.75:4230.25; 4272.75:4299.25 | -2.1 angstrom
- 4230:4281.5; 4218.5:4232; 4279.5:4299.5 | -2.6 angstrom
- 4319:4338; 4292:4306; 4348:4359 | -2.7 angstrom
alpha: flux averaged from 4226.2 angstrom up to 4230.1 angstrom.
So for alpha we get 6.92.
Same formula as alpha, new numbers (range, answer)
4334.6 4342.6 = 10.1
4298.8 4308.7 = 6.5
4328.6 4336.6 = 12.2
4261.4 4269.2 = 10.9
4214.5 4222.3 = 10.4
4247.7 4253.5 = 8.44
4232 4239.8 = 9.67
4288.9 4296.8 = 8.97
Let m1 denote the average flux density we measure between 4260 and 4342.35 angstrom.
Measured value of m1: 9.27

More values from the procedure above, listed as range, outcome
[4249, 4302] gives 8.88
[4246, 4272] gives 9.32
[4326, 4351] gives 11.1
